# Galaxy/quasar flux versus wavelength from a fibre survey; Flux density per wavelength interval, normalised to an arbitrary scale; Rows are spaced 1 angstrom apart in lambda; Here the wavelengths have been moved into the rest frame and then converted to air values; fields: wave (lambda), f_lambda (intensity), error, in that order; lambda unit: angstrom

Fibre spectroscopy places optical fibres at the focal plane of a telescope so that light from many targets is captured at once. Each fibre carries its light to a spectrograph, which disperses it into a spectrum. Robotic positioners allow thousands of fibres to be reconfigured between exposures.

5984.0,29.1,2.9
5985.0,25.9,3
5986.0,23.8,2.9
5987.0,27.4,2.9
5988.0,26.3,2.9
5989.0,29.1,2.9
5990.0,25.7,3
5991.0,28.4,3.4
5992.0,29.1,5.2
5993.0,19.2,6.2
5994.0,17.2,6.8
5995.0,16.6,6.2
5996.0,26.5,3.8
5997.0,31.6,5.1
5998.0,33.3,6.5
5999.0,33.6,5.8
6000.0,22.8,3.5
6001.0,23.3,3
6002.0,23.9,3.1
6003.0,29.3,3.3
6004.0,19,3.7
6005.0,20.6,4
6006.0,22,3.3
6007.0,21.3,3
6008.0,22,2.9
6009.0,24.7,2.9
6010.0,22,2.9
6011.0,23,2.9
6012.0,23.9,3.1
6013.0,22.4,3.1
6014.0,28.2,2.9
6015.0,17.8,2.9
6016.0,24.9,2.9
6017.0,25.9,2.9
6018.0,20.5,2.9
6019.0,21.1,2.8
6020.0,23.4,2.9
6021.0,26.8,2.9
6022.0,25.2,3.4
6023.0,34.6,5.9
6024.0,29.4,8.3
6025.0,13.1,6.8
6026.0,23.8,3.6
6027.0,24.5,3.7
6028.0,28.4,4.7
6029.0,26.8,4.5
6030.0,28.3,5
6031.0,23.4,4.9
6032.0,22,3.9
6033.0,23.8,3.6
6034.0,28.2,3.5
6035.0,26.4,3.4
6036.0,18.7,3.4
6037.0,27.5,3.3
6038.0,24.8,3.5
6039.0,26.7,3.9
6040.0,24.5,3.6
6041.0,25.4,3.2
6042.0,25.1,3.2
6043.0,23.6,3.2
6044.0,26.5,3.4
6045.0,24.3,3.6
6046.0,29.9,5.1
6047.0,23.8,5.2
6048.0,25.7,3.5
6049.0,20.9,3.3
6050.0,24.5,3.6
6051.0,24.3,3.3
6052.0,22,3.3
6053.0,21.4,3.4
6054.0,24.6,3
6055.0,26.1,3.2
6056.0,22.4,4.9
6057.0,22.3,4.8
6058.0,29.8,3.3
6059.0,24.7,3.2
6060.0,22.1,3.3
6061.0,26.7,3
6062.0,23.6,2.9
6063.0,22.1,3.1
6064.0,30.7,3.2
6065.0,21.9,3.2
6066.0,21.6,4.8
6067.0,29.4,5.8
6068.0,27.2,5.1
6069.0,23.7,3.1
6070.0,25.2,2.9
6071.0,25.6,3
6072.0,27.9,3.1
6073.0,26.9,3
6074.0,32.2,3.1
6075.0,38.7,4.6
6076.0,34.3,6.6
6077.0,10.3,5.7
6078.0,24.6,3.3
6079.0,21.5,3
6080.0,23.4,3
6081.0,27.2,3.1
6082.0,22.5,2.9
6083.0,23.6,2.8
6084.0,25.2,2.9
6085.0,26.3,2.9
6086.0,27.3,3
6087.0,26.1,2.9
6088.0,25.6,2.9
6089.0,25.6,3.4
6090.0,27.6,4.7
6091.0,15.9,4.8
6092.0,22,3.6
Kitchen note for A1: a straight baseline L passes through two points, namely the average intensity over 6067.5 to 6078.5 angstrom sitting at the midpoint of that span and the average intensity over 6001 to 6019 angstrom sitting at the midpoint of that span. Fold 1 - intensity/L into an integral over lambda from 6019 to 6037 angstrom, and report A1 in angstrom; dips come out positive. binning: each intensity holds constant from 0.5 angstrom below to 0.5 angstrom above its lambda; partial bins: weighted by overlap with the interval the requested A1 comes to -0.7 angstrom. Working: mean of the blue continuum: 23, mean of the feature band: 25.1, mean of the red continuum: 27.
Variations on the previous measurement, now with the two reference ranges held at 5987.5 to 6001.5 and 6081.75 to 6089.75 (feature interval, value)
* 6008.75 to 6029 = 1.2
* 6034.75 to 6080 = 0.8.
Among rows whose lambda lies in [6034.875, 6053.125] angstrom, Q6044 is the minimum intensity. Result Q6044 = 18.7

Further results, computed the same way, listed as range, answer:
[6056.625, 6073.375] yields 21.6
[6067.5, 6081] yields 10.3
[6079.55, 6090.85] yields 22.5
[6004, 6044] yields 13.1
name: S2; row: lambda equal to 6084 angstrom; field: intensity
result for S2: 25.2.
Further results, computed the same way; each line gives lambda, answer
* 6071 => 25.6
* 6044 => 26.5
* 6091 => 15.9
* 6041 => 25.4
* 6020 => 23.4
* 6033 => 23.8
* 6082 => 22.5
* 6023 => 34.6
